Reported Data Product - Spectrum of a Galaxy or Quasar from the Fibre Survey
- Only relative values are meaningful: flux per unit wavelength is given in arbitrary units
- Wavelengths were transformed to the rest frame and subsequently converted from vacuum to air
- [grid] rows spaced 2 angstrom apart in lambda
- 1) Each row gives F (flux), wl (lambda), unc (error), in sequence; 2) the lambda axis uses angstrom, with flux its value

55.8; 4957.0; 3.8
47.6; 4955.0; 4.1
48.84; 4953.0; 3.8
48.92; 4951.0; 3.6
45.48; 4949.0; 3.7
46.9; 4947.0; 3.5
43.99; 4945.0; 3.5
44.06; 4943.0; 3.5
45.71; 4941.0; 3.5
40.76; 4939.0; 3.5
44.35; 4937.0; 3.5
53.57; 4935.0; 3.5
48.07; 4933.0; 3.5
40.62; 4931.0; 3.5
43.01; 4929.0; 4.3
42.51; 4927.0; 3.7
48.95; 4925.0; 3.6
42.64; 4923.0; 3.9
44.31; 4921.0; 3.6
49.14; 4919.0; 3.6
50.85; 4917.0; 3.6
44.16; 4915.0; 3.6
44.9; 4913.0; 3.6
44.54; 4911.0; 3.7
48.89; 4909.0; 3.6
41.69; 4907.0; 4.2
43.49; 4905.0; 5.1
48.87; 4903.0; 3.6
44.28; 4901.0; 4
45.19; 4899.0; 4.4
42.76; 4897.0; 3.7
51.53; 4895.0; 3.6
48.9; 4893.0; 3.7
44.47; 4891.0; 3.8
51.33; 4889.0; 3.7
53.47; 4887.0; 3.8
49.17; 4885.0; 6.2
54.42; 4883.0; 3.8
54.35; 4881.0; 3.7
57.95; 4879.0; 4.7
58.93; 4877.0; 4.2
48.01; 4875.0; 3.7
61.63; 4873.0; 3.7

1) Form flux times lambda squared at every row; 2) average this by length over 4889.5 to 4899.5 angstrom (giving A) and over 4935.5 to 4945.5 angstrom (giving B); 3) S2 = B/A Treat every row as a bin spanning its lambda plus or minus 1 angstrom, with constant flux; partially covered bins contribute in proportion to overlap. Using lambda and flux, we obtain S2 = 1.0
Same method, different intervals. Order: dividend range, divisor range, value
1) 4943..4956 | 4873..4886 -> 0.88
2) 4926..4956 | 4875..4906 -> 0.93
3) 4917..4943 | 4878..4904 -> 0.93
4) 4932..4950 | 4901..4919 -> 1.01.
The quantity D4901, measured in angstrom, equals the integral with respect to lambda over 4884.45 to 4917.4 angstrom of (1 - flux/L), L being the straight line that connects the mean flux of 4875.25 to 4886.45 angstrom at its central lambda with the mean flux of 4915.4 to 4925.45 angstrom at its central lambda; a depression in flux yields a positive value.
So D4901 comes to 2.4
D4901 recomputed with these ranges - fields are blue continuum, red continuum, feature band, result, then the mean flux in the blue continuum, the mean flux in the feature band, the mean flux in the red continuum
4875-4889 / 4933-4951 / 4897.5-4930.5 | 2.87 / 54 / 45.3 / 45.9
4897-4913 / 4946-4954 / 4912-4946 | 0.73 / 45.1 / 45.4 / 47.5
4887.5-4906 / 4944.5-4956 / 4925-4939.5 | 0.59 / 46.9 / 45.1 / 47.1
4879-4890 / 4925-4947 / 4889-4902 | 1.20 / 53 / 46.6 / 45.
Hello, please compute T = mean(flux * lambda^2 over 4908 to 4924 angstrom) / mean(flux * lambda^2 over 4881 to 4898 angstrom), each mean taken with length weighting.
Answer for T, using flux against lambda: 0.9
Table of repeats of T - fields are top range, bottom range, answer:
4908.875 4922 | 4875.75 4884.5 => 0.85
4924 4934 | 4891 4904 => 0.97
